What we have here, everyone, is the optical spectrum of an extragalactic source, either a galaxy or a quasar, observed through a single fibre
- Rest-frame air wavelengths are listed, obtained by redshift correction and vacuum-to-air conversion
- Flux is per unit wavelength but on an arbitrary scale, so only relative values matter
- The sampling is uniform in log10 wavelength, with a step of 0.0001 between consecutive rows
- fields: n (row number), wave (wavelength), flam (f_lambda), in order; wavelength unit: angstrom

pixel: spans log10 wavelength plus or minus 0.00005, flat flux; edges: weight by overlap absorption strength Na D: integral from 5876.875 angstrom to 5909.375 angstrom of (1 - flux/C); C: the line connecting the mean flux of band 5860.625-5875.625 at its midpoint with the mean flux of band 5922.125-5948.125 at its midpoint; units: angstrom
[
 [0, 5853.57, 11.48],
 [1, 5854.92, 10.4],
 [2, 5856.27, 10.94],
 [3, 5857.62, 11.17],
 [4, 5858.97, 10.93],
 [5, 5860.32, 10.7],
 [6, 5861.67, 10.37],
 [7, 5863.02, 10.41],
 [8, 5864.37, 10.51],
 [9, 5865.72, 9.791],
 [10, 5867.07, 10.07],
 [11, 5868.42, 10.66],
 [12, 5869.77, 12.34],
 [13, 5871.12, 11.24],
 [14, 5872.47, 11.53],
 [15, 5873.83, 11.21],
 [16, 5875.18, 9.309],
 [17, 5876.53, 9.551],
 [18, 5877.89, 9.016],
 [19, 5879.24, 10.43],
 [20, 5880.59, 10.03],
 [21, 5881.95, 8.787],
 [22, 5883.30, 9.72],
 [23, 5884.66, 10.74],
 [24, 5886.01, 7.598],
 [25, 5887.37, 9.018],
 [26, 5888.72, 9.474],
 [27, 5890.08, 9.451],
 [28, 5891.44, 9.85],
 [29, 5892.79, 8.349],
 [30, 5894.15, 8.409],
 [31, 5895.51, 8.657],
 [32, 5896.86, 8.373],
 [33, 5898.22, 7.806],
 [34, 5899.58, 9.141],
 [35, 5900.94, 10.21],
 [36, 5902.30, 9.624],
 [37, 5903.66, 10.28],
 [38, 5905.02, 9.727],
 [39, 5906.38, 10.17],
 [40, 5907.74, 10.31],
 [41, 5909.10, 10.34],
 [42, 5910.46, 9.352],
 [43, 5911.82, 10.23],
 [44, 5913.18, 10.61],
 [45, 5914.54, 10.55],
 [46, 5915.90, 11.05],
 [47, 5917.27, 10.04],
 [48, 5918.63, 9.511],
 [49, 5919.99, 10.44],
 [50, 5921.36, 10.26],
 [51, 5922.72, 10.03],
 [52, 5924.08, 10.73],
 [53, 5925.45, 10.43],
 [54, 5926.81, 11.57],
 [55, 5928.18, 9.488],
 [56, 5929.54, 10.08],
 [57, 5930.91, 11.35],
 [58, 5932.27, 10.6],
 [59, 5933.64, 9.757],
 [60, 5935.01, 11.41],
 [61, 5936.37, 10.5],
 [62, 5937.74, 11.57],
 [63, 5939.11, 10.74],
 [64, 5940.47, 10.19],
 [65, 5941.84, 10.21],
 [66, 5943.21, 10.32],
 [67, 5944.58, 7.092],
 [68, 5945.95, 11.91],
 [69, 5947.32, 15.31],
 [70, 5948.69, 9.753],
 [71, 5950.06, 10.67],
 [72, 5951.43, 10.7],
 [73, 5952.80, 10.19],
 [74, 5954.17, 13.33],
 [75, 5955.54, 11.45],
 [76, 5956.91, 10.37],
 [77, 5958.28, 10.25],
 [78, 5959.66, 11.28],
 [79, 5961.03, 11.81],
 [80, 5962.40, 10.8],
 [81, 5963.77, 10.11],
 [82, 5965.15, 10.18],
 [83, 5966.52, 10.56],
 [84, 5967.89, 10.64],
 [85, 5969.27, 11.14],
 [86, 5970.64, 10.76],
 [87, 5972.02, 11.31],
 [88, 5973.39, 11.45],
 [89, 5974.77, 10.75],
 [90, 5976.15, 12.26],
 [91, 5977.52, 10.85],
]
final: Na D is 4.0 angstrom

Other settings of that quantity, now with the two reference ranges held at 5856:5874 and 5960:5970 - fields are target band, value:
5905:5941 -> 1.3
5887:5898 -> 2.0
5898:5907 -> 1.0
